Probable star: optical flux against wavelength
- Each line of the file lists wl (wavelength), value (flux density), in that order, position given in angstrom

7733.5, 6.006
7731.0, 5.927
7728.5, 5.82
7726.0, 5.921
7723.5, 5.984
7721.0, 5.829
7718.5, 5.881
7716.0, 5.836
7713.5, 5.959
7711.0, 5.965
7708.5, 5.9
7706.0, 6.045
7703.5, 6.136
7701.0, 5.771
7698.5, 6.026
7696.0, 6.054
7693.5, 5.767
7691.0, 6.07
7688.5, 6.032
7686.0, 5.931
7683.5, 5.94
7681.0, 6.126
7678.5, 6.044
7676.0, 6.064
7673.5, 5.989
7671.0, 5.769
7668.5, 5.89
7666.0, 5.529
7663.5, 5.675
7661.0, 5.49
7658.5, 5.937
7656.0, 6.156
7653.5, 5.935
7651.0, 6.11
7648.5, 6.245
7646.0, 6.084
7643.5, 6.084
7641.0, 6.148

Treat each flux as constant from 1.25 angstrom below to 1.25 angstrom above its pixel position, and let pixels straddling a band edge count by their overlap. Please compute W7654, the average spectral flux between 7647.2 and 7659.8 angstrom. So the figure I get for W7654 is 6.07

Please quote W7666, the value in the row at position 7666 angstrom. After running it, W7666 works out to 5.529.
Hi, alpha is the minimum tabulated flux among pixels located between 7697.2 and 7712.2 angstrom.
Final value 5.771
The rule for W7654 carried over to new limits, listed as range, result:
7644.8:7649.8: 6.16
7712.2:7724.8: 5.9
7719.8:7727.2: 5.91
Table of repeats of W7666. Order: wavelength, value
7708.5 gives 5.9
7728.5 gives 5.82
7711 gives 5.965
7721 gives 5.829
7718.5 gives 5.881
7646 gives 6.084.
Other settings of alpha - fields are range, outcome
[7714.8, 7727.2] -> 5.829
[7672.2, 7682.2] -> 5.989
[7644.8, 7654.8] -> 5.935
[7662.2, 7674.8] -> 5.529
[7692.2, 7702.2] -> 5.767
